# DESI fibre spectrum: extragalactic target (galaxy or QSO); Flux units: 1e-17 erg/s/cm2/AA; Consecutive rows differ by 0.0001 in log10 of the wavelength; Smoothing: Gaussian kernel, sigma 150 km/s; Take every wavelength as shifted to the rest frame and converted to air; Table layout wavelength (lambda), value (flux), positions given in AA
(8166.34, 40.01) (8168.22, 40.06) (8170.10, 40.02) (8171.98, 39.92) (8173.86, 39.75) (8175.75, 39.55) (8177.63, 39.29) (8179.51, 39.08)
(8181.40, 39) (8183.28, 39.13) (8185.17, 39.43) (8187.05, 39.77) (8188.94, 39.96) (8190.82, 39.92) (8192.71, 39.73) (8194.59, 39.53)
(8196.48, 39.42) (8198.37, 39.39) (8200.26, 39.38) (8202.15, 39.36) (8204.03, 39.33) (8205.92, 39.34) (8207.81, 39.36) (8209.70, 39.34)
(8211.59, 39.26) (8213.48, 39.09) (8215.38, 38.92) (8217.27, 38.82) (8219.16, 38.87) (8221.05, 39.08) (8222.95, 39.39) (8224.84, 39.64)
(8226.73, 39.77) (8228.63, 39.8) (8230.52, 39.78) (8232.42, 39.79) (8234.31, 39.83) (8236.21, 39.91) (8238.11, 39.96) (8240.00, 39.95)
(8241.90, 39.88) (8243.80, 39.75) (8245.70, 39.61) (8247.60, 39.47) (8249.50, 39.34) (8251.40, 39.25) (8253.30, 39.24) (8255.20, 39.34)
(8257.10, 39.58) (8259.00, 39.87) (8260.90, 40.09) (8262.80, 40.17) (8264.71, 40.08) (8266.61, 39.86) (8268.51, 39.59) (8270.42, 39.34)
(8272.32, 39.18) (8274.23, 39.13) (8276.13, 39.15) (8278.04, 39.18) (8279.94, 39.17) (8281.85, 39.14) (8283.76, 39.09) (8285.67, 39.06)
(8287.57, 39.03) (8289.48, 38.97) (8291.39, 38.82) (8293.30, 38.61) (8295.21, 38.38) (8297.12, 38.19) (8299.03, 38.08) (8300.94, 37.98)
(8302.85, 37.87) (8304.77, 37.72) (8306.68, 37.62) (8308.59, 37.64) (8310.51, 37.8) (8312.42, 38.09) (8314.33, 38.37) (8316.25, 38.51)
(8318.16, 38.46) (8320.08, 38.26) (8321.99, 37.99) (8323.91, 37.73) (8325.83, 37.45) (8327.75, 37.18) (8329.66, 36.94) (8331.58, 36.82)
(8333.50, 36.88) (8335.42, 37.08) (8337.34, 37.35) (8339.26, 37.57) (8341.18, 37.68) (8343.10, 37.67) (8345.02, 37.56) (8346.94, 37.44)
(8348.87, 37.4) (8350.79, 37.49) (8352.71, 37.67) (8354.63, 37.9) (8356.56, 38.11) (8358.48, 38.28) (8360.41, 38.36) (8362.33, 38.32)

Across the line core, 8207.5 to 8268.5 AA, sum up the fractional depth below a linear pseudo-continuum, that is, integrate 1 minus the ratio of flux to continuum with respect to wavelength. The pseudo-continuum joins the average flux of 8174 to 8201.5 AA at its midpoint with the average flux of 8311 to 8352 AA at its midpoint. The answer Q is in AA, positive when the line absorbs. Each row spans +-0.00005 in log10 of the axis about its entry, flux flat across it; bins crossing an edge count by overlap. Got -1.18 AA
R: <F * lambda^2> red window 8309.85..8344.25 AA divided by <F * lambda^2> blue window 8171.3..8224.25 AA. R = 1.0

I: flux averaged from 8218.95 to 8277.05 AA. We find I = 39.6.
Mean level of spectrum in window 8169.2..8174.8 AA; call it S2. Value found 39.9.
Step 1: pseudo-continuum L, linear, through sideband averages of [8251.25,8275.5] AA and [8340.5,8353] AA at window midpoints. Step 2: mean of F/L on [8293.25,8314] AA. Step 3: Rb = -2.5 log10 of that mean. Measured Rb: 0.018 mag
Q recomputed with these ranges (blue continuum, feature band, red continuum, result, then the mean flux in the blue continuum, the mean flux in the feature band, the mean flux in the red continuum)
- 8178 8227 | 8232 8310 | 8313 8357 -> -1.40 AA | 39.4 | 39.2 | 37.6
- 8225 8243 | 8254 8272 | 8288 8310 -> -0.30 AA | 39.8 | 39.8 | 38.2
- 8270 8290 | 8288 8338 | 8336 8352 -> 0.54 AA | 39.1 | 37.9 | 37.5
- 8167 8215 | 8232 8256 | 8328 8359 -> -0.52 AA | 39.5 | 39.6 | 37.5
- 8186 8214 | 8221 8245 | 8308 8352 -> -0.45 AA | 39.5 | 39.7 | 37.6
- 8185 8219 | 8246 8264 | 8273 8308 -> -0.31 AA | 39.4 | 39.6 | 38.6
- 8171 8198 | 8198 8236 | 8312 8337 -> -0.29 AA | 39.5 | 39.4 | 37.7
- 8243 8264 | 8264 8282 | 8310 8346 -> -0.13 AA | 39.6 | 39.4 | 37.7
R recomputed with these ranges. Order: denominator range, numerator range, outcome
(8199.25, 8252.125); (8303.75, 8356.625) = 0.98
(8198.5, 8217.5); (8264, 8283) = 1.02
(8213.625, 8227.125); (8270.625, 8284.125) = 1.01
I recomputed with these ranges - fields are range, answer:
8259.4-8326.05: 38.7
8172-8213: 39.5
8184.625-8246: 39.5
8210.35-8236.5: 39.4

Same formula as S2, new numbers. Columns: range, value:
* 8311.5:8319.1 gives 38.4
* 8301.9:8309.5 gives 37.7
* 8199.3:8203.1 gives 39.4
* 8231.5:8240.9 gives 39.9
